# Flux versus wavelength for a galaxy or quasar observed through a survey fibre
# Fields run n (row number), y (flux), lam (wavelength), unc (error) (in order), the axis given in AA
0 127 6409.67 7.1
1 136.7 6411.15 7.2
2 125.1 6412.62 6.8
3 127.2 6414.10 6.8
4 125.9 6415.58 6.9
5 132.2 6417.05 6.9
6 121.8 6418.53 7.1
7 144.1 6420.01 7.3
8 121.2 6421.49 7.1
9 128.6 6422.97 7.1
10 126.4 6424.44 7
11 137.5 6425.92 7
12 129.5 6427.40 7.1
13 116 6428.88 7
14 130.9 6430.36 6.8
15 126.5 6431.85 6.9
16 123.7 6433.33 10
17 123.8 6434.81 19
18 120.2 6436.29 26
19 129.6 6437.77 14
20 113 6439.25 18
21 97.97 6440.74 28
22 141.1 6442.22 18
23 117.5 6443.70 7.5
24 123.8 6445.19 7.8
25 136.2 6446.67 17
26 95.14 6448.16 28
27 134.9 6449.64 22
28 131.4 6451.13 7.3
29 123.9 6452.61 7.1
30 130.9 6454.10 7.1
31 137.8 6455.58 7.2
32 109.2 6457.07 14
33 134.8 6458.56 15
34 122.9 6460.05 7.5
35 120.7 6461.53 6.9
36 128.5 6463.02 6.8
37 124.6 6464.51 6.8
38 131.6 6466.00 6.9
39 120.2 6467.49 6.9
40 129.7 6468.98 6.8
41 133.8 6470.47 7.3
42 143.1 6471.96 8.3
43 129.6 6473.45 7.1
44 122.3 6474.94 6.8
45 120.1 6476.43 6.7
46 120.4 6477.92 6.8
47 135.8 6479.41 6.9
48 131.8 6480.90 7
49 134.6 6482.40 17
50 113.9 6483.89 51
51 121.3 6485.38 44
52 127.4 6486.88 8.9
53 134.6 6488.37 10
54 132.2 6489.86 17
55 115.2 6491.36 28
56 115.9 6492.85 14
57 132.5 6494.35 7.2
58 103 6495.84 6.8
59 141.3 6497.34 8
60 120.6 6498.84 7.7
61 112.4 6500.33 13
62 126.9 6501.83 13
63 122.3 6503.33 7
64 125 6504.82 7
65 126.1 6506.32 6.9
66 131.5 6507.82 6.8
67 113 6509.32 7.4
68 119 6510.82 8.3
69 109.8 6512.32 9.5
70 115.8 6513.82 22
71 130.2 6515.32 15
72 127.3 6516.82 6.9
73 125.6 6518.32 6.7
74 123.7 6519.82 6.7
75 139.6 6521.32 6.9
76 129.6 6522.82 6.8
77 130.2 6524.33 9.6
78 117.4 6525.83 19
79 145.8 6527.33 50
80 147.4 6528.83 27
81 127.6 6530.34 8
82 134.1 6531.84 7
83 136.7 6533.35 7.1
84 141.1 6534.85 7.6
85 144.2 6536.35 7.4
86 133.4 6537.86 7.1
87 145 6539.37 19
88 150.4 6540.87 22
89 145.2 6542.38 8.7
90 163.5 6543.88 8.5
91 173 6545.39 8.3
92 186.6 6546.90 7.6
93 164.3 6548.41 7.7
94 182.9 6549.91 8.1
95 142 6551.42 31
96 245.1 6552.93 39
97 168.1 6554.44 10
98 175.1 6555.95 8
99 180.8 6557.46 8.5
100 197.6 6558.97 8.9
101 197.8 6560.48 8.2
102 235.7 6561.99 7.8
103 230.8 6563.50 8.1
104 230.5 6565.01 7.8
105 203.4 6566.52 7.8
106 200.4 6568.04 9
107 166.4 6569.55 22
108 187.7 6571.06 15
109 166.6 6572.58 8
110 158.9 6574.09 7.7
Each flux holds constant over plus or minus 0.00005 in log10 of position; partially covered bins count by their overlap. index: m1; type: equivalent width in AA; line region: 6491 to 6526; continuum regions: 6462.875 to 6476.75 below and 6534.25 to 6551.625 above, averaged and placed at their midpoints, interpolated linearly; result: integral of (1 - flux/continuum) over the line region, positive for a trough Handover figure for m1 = 4.9 AA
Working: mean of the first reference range 129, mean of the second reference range 157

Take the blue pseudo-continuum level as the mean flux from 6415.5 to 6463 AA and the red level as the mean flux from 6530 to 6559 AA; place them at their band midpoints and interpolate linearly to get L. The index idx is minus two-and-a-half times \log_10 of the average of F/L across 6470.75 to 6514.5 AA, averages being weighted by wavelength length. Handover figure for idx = 0.16 mag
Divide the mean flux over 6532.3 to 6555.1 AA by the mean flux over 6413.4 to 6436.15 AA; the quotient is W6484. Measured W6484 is 1.26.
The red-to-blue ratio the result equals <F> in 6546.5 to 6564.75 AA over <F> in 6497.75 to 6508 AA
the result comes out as 1.6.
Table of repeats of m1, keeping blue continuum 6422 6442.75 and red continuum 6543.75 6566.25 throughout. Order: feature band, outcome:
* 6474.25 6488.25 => 2.4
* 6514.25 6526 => 3.1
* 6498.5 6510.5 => 3.1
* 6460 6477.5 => 2.1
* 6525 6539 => 3.4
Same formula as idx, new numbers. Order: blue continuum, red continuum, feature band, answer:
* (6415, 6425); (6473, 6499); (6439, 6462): 0.03 mag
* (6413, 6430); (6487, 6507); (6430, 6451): 0.04 mag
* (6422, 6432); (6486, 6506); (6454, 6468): 0.00 mag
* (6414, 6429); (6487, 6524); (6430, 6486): 0.01 mag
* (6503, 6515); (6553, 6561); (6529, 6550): 0.09 mag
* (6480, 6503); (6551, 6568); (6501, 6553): 0.18 mag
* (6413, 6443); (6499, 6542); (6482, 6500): 0.04 mag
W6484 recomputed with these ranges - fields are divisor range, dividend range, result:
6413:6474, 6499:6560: 1.14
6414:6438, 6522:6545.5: 1.10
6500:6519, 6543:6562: 1.50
